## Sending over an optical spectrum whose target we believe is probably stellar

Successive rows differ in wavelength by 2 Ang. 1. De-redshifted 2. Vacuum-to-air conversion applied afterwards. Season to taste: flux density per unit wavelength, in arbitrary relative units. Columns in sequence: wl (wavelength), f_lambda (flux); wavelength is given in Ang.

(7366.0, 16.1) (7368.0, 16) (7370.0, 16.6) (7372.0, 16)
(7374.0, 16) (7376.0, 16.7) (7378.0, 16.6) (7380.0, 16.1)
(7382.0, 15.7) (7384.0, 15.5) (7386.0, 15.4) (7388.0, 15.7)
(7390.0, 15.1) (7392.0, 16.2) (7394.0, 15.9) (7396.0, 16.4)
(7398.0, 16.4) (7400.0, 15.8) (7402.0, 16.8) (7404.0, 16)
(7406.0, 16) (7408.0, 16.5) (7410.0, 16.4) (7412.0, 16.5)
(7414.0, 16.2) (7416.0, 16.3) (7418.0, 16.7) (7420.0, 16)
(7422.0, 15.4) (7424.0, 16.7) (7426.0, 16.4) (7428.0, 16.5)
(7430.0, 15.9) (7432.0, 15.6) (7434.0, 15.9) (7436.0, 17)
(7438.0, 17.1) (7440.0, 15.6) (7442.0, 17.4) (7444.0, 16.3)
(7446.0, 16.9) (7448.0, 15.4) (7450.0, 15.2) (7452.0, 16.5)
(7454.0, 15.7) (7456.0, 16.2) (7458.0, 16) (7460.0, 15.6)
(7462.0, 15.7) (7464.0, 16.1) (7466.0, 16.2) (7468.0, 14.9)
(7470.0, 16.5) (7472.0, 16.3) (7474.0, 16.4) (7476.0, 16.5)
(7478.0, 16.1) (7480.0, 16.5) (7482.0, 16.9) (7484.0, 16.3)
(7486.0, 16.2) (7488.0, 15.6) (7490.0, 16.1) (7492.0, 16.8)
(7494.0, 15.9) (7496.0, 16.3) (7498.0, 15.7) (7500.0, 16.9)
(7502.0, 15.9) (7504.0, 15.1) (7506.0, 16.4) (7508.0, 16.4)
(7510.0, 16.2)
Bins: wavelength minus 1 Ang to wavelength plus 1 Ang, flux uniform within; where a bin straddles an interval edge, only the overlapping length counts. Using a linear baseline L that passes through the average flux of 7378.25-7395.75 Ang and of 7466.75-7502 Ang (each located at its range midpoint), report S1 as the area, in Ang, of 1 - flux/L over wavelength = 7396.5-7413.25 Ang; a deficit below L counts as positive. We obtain -0.5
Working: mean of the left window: 15.8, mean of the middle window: 16.3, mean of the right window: 16.2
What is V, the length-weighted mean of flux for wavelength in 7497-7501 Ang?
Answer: 16.3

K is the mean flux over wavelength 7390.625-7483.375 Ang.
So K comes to 16.2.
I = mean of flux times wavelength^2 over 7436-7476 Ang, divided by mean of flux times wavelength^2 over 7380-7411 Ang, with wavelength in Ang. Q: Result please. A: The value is 1.03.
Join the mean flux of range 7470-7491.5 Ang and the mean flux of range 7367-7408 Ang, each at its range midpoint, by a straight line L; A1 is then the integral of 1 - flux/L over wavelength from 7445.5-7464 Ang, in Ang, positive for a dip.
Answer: 0.4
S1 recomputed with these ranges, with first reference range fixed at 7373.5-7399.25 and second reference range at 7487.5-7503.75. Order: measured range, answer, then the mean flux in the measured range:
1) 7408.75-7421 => -0.26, 16.4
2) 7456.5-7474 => 0.14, 15.9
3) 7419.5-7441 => -0.22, 16.2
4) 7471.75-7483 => -0.26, 16.5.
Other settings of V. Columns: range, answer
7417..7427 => 16.2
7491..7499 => 16.2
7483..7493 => 16.2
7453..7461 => 15.9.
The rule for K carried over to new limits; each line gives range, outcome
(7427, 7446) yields 16.4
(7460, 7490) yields 16.1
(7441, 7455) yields 16.2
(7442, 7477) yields 16.1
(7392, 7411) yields 16.2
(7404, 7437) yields 16.2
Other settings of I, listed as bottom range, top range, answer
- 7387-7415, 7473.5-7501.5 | 1.03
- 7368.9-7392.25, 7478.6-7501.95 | 1.05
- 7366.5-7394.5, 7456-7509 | 1.04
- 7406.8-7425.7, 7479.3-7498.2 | 1.02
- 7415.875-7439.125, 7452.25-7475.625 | 0.99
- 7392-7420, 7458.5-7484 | 1.01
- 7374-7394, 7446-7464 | 1.02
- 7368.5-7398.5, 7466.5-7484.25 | 1.04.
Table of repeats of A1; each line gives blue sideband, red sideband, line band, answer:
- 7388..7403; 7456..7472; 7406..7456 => -0.8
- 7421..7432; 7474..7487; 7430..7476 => 0.4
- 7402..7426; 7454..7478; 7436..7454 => -0.2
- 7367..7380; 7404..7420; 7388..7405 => 0.3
